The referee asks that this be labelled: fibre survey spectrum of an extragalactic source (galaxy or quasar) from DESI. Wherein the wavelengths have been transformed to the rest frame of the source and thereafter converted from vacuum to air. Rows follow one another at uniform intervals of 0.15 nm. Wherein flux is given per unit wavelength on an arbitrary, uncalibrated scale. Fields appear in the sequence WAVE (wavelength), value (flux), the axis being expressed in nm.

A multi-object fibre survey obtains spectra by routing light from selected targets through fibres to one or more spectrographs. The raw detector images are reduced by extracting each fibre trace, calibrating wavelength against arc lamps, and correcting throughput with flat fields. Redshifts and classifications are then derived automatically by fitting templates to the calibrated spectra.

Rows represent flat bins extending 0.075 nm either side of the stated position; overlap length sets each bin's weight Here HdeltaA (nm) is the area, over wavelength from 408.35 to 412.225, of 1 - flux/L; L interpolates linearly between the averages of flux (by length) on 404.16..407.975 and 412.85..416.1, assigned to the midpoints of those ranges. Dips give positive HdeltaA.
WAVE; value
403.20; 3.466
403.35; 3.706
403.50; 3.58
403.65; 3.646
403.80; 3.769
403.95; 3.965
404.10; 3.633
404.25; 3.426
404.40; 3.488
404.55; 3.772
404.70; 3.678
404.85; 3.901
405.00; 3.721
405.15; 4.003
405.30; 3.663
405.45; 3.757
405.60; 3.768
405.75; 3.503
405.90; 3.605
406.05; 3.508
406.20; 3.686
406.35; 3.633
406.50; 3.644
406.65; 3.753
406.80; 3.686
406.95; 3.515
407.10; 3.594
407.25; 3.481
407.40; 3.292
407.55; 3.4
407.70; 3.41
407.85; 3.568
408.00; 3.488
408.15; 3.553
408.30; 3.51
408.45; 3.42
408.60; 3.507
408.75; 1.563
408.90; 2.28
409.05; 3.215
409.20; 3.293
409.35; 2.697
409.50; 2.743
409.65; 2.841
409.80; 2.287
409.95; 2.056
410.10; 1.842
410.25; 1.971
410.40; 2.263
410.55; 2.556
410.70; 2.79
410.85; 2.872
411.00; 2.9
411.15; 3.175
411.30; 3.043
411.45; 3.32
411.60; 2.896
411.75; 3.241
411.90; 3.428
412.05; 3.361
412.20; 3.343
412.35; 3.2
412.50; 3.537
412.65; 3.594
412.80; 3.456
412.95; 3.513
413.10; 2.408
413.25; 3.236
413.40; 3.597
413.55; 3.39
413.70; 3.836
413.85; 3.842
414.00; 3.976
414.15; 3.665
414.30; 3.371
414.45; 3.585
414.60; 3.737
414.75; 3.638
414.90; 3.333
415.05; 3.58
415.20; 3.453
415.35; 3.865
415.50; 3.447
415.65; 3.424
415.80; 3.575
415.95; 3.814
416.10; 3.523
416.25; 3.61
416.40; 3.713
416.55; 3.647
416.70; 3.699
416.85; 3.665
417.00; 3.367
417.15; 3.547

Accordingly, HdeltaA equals 0.84 nm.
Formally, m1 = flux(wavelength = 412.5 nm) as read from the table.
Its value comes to 3.537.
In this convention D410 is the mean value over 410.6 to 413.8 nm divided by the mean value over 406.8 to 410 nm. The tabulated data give 1.0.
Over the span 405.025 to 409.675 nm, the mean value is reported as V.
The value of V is 3.38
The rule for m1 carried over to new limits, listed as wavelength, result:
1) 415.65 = 3.424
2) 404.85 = 3.901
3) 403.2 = 3.466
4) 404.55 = 3.772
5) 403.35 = 3.706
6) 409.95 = 2.056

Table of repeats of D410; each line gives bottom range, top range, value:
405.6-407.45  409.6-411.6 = 0.73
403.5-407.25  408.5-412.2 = 0.75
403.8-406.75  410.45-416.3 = 0.92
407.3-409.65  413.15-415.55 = 1.15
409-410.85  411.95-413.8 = 1.33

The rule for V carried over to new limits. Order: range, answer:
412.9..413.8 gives 3.34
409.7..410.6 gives 2.17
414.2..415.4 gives 3.57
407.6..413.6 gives 3.01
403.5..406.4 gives 3.69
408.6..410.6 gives 2.47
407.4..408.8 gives 3.3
